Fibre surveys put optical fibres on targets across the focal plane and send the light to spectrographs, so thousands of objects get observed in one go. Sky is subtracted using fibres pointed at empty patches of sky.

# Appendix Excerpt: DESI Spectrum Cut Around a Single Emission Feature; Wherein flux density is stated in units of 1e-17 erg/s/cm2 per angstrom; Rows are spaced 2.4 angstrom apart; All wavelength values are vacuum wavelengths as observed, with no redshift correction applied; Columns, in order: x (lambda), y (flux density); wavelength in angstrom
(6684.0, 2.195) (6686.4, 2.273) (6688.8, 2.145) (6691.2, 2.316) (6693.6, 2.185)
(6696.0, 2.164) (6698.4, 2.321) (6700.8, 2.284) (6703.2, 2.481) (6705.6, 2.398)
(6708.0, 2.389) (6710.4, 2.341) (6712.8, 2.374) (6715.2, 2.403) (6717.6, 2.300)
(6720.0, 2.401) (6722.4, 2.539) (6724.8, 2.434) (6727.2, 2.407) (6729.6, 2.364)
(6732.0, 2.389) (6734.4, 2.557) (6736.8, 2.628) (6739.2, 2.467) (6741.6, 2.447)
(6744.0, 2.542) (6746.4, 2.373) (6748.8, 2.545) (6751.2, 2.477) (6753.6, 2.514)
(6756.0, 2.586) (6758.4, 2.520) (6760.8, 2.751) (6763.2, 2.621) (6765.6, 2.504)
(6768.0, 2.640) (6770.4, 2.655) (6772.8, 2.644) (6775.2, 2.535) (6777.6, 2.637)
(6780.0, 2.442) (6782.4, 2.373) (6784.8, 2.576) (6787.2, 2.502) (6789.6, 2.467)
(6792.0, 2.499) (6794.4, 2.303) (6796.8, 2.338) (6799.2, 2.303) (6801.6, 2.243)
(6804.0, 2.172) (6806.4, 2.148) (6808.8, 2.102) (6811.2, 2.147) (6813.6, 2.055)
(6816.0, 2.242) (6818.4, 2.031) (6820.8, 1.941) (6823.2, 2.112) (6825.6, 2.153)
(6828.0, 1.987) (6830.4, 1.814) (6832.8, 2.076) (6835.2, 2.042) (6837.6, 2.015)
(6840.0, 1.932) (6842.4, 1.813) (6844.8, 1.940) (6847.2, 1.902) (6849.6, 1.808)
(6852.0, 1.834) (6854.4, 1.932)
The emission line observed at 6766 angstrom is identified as C III] 1909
